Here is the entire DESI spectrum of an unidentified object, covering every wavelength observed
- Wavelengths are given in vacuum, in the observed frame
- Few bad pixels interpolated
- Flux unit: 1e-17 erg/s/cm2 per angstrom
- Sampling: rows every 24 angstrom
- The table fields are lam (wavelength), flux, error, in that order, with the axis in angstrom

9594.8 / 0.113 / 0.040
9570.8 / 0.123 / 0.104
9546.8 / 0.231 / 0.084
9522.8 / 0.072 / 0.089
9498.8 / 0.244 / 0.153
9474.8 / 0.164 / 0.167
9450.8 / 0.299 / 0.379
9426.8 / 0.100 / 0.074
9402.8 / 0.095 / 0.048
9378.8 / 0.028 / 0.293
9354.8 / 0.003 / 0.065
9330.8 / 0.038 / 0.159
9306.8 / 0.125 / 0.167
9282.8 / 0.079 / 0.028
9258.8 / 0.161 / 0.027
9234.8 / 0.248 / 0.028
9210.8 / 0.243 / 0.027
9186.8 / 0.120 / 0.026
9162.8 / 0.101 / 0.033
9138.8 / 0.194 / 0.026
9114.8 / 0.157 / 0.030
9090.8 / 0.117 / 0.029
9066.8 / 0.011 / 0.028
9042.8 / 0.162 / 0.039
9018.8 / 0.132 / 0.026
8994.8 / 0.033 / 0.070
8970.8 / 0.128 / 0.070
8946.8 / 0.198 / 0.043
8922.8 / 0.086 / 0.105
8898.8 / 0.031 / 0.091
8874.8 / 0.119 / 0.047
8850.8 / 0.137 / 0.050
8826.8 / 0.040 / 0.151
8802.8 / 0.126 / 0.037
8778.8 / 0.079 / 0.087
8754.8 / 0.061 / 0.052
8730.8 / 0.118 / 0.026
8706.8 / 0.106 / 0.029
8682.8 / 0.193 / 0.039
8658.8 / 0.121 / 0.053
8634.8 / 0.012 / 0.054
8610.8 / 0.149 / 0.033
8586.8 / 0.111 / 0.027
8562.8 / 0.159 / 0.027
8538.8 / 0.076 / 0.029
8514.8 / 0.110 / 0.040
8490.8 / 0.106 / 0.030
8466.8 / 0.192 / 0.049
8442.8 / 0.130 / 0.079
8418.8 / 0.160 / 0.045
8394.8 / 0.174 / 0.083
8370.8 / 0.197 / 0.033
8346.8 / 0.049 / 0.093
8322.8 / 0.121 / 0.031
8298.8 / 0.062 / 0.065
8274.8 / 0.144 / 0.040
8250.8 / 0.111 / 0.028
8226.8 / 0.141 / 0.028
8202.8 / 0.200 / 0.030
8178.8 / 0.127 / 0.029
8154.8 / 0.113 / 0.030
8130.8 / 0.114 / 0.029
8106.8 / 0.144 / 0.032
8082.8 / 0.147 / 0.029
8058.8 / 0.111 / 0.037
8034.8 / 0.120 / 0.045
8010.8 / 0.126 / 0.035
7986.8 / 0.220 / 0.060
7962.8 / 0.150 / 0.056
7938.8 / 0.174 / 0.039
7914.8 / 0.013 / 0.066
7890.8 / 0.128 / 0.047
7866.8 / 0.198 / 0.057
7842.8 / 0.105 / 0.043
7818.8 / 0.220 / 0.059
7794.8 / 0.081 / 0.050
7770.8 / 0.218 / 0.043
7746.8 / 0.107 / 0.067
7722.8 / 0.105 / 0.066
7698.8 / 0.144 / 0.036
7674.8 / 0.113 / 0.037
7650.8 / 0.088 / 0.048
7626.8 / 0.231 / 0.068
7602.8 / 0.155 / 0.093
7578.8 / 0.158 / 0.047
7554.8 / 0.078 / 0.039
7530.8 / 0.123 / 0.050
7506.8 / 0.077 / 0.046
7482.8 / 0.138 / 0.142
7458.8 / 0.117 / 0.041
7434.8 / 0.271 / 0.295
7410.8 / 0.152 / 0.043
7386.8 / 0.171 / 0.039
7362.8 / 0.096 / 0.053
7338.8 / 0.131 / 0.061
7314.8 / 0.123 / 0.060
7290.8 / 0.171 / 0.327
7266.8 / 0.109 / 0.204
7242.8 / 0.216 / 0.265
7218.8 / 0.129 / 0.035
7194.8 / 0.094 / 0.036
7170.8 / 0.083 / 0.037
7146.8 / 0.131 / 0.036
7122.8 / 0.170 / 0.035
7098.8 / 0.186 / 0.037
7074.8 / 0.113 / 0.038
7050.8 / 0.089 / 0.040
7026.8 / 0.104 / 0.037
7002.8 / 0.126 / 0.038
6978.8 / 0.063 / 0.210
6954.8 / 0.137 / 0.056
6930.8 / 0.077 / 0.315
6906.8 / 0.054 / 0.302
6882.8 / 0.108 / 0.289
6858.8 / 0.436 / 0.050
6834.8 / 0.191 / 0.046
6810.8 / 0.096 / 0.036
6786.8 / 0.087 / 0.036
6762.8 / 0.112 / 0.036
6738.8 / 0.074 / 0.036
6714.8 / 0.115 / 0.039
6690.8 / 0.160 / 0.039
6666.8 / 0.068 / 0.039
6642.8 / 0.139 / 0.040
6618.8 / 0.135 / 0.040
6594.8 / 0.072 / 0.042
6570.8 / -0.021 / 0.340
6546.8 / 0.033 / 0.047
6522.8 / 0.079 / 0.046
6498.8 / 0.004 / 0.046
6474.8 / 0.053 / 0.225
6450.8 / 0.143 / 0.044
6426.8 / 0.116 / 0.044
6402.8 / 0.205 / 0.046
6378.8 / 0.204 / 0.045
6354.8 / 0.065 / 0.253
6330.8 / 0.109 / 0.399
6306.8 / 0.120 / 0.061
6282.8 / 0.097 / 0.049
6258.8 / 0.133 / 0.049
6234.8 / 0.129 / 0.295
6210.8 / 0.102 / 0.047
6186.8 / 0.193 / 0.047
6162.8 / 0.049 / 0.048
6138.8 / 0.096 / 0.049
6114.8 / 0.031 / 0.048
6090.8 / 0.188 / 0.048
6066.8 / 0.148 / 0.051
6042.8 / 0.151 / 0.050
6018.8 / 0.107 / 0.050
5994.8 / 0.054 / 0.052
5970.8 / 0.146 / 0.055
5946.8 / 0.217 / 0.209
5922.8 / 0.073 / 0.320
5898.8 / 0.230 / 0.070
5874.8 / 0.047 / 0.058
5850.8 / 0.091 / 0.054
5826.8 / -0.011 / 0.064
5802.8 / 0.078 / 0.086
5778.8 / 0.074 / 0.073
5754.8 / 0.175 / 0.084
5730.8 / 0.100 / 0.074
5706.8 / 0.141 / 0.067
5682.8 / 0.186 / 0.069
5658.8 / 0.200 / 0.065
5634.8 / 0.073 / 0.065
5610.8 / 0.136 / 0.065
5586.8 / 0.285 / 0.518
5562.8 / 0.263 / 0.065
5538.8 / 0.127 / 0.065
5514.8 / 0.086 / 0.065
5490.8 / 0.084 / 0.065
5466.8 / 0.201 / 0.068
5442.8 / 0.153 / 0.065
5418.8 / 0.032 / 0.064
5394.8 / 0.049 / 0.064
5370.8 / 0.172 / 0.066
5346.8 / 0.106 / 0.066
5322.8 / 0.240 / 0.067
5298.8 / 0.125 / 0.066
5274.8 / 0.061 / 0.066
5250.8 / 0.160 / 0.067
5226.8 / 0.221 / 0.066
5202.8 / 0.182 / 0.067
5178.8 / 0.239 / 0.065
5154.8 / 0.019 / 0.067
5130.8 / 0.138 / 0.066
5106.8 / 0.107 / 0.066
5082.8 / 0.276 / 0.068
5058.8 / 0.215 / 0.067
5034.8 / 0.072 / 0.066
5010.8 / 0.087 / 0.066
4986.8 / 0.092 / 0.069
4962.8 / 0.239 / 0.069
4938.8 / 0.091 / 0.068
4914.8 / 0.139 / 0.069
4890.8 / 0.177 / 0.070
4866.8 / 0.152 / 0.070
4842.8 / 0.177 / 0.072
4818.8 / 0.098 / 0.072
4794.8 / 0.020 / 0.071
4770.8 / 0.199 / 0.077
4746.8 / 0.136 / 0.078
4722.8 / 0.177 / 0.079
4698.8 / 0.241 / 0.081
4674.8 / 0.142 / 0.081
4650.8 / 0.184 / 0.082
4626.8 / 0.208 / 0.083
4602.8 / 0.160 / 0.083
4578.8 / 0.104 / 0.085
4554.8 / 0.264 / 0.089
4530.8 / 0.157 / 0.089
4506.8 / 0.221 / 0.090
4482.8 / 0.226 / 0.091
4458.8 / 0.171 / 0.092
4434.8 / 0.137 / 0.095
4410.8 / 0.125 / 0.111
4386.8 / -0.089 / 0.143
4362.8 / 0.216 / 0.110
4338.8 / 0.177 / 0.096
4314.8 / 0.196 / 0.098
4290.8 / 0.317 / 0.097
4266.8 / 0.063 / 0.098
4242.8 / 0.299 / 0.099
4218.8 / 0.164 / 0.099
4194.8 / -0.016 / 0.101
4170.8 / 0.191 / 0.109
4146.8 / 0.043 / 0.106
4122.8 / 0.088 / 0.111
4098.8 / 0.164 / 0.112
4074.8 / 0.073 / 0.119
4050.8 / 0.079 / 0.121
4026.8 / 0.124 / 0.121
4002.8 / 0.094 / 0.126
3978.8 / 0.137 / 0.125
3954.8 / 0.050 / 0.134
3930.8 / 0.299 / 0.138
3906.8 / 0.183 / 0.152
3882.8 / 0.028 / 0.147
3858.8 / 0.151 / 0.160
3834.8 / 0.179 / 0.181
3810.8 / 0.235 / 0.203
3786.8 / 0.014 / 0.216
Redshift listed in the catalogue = 0.84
